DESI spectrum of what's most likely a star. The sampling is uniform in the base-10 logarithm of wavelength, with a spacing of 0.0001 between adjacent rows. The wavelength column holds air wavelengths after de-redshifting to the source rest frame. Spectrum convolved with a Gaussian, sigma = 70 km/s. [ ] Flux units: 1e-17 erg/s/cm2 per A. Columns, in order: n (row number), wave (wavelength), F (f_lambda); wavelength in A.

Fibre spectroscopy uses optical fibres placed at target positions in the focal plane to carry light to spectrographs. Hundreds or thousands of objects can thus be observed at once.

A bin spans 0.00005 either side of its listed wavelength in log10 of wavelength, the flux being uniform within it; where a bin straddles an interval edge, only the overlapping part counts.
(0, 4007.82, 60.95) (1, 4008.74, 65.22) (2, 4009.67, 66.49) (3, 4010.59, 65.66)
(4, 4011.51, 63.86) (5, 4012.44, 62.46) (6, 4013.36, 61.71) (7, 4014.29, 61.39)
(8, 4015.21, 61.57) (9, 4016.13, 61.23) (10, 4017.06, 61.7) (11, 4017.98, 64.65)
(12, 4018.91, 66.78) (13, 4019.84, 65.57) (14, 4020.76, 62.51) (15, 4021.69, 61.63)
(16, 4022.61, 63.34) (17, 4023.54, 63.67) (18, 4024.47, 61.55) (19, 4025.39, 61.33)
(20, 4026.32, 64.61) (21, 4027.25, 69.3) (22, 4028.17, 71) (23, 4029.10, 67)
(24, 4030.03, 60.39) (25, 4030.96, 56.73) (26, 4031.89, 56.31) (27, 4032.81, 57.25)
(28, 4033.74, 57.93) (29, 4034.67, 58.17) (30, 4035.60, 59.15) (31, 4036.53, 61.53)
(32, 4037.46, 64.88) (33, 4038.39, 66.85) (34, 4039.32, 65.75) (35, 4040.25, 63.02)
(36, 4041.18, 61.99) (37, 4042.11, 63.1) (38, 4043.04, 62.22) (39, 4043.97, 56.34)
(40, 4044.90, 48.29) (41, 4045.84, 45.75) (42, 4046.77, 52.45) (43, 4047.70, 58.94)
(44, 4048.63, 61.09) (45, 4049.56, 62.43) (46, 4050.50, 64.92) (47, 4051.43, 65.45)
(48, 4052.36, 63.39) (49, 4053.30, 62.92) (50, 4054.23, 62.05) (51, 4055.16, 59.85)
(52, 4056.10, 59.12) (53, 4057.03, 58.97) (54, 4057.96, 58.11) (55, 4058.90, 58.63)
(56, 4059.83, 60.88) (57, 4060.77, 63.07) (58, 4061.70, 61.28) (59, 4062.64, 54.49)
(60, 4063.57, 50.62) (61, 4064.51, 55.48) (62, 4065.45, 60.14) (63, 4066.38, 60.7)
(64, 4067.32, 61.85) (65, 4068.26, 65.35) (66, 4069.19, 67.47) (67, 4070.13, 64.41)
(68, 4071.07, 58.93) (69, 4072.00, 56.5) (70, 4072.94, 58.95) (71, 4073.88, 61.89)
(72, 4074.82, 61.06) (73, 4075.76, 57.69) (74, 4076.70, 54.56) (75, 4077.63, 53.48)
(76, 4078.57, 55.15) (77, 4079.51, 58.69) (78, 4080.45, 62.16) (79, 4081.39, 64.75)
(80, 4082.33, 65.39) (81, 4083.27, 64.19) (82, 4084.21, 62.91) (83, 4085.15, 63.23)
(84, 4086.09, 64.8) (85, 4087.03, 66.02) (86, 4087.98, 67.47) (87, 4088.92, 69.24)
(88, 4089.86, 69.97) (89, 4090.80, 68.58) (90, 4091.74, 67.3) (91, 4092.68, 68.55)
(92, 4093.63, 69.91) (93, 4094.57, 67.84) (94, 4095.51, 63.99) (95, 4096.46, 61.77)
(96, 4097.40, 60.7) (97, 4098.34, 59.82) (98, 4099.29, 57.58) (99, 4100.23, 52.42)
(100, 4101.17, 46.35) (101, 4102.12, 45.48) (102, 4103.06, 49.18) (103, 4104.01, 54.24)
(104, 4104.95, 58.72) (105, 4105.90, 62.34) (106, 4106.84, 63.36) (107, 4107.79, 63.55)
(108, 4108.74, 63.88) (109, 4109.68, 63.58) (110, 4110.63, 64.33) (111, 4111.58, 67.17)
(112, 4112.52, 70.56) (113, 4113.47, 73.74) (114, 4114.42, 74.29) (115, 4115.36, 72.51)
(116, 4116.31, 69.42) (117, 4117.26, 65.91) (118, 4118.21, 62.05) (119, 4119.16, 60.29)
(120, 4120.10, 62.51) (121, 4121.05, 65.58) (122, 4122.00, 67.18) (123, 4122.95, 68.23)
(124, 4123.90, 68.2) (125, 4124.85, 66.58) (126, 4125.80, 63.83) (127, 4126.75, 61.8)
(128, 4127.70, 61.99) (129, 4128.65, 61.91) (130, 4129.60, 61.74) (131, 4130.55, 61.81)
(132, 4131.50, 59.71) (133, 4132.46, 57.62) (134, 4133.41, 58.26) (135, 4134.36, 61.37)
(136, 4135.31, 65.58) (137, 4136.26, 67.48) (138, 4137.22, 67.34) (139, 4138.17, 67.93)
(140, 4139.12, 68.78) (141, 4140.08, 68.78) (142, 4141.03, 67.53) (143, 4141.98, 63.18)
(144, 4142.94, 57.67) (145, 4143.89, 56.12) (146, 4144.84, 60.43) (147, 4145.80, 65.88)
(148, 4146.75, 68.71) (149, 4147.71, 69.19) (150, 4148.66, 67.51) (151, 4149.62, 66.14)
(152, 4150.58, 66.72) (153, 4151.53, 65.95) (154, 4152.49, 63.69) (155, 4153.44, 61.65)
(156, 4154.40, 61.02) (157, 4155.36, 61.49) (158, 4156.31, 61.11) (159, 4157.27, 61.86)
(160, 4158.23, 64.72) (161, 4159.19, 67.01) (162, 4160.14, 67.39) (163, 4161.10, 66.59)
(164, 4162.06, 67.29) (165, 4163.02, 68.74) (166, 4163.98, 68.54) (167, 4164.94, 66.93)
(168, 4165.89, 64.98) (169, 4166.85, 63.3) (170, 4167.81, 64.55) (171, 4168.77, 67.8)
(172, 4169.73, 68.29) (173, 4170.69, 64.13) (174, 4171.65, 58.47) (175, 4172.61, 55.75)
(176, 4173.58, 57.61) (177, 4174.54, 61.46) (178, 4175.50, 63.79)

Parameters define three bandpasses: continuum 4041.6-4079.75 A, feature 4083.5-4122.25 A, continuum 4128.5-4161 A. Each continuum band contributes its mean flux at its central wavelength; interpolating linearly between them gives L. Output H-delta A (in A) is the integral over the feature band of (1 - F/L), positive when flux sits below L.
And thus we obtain -1.3 A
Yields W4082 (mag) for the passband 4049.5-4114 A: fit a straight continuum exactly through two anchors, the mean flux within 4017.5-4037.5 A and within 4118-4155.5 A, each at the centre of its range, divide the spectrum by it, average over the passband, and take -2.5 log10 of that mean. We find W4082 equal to 0.03 mag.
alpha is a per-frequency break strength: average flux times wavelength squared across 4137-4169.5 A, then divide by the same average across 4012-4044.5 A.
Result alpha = 1.11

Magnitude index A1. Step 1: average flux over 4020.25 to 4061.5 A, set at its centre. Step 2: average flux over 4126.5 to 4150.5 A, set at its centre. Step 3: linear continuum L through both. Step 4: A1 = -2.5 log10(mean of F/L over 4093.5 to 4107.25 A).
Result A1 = 0.09 mag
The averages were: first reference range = 61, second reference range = 63.8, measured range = 58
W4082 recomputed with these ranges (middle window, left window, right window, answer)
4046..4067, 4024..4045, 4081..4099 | 0.06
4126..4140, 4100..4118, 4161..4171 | 0.01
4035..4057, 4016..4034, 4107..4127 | 0.06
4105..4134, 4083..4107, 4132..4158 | -0.03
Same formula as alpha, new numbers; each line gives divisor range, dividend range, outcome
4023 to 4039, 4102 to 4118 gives 1.07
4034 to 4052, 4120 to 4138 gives 1.11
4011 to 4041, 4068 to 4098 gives 1.04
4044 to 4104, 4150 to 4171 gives 1.13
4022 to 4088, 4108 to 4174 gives 1.11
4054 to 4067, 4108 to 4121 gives 1.17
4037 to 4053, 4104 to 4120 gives 1.12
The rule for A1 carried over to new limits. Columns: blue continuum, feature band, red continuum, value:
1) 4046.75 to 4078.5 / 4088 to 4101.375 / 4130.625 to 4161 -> -0.04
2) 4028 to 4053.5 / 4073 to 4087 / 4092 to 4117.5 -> 0.02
